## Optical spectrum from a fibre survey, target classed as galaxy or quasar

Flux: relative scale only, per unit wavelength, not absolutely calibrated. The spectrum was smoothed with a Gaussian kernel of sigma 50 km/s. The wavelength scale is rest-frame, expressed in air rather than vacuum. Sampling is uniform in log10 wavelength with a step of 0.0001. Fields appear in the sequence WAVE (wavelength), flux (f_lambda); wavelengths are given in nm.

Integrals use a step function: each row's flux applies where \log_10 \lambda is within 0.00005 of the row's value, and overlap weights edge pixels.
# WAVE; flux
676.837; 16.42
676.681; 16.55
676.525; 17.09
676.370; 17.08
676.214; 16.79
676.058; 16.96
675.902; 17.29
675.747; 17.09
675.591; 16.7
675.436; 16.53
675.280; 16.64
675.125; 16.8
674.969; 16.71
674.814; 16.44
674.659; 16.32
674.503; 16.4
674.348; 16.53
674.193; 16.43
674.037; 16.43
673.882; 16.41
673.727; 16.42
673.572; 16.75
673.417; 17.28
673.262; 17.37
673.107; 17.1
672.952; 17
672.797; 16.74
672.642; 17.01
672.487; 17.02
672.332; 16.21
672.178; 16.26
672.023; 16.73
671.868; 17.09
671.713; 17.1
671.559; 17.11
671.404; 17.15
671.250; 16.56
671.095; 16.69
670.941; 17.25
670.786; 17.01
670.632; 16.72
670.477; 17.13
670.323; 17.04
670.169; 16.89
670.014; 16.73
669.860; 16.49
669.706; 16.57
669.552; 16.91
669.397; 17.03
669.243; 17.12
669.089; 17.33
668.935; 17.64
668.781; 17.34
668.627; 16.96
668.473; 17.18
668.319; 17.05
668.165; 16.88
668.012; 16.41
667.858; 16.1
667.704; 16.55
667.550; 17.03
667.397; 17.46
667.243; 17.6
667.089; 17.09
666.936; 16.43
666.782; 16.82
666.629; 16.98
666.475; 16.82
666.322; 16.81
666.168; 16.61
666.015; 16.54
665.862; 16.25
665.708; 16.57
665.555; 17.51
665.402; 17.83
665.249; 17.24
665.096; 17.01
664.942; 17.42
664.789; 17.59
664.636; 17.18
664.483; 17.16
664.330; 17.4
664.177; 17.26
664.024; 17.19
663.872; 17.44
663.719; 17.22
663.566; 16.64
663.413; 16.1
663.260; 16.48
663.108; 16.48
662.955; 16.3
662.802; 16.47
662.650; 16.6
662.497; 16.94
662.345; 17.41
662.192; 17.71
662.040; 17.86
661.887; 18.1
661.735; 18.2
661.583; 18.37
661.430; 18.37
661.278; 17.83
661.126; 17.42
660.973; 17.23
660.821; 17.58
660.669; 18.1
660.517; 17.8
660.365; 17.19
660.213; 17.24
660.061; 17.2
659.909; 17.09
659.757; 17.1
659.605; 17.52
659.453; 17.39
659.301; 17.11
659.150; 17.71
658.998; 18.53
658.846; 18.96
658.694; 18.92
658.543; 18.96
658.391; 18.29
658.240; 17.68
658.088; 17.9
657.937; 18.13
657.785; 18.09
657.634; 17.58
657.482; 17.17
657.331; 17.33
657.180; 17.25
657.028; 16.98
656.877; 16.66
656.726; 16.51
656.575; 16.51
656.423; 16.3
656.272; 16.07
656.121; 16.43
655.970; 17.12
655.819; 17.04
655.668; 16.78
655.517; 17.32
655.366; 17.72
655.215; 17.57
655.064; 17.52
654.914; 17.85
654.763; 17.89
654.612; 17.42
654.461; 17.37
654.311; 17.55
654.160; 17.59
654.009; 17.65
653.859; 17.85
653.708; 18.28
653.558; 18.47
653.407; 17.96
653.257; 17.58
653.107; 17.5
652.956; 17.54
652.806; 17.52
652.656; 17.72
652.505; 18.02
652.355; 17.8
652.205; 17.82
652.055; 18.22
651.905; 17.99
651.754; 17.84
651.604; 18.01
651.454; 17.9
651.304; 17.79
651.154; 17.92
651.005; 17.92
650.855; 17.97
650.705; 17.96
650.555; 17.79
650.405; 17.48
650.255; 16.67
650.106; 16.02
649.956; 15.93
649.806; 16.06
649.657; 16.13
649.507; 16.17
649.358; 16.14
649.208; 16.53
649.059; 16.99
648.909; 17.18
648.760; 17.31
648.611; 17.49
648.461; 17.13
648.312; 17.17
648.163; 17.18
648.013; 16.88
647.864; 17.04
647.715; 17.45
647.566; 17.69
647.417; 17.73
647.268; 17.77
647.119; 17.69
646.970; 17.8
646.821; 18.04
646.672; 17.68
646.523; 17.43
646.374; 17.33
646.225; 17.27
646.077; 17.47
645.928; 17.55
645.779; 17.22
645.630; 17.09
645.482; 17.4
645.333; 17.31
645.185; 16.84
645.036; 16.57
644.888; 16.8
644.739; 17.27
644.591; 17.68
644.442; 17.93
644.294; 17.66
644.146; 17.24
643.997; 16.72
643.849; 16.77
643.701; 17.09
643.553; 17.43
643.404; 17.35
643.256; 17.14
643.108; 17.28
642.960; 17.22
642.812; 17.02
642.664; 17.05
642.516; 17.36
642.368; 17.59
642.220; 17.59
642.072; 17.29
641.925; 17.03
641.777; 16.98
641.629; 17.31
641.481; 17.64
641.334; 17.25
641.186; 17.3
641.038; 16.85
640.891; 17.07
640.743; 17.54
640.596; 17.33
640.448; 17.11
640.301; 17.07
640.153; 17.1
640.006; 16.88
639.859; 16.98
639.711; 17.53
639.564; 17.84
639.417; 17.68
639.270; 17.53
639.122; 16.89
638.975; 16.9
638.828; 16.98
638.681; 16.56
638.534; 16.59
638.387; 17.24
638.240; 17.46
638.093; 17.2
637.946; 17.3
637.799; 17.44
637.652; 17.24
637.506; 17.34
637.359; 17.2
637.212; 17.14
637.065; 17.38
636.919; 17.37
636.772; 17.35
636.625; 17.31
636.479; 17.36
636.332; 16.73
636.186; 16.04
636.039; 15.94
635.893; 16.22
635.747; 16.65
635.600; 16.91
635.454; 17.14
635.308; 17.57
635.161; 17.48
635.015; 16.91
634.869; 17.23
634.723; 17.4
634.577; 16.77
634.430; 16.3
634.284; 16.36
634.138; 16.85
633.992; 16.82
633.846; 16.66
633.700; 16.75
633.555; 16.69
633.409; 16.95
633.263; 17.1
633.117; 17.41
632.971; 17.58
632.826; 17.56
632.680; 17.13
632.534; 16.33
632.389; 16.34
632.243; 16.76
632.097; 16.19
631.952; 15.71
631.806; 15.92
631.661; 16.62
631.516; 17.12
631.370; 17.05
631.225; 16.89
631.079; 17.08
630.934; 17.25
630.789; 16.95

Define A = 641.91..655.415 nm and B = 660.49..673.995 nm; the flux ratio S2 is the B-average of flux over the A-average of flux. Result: 1.0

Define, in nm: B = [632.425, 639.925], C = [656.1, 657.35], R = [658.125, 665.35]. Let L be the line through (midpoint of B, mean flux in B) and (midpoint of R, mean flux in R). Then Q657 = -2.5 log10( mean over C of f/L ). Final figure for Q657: 0.05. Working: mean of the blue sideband 17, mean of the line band 16.6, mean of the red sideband 17.5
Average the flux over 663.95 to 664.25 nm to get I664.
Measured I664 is 17.2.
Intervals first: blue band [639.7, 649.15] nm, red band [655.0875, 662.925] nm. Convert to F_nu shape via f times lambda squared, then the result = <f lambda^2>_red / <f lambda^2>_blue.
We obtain 1.1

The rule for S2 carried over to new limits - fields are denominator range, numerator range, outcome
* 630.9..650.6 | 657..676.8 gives 1.00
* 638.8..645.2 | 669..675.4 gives 0.98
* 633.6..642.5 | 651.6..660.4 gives 1.03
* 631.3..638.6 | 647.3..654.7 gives 1.03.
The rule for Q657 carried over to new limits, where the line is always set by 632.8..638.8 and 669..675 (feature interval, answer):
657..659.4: -0.06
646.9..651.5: -0.02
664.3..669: -0.01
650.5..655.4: -0.06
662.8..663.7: 0.03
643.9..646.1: -0.02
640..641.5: -0.01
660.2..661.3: -0.04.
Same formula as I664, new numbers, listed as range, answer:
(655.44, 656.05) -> 17.1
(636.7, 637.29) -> 17.3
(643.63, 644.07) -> 16.9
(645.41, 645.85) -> 17.2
